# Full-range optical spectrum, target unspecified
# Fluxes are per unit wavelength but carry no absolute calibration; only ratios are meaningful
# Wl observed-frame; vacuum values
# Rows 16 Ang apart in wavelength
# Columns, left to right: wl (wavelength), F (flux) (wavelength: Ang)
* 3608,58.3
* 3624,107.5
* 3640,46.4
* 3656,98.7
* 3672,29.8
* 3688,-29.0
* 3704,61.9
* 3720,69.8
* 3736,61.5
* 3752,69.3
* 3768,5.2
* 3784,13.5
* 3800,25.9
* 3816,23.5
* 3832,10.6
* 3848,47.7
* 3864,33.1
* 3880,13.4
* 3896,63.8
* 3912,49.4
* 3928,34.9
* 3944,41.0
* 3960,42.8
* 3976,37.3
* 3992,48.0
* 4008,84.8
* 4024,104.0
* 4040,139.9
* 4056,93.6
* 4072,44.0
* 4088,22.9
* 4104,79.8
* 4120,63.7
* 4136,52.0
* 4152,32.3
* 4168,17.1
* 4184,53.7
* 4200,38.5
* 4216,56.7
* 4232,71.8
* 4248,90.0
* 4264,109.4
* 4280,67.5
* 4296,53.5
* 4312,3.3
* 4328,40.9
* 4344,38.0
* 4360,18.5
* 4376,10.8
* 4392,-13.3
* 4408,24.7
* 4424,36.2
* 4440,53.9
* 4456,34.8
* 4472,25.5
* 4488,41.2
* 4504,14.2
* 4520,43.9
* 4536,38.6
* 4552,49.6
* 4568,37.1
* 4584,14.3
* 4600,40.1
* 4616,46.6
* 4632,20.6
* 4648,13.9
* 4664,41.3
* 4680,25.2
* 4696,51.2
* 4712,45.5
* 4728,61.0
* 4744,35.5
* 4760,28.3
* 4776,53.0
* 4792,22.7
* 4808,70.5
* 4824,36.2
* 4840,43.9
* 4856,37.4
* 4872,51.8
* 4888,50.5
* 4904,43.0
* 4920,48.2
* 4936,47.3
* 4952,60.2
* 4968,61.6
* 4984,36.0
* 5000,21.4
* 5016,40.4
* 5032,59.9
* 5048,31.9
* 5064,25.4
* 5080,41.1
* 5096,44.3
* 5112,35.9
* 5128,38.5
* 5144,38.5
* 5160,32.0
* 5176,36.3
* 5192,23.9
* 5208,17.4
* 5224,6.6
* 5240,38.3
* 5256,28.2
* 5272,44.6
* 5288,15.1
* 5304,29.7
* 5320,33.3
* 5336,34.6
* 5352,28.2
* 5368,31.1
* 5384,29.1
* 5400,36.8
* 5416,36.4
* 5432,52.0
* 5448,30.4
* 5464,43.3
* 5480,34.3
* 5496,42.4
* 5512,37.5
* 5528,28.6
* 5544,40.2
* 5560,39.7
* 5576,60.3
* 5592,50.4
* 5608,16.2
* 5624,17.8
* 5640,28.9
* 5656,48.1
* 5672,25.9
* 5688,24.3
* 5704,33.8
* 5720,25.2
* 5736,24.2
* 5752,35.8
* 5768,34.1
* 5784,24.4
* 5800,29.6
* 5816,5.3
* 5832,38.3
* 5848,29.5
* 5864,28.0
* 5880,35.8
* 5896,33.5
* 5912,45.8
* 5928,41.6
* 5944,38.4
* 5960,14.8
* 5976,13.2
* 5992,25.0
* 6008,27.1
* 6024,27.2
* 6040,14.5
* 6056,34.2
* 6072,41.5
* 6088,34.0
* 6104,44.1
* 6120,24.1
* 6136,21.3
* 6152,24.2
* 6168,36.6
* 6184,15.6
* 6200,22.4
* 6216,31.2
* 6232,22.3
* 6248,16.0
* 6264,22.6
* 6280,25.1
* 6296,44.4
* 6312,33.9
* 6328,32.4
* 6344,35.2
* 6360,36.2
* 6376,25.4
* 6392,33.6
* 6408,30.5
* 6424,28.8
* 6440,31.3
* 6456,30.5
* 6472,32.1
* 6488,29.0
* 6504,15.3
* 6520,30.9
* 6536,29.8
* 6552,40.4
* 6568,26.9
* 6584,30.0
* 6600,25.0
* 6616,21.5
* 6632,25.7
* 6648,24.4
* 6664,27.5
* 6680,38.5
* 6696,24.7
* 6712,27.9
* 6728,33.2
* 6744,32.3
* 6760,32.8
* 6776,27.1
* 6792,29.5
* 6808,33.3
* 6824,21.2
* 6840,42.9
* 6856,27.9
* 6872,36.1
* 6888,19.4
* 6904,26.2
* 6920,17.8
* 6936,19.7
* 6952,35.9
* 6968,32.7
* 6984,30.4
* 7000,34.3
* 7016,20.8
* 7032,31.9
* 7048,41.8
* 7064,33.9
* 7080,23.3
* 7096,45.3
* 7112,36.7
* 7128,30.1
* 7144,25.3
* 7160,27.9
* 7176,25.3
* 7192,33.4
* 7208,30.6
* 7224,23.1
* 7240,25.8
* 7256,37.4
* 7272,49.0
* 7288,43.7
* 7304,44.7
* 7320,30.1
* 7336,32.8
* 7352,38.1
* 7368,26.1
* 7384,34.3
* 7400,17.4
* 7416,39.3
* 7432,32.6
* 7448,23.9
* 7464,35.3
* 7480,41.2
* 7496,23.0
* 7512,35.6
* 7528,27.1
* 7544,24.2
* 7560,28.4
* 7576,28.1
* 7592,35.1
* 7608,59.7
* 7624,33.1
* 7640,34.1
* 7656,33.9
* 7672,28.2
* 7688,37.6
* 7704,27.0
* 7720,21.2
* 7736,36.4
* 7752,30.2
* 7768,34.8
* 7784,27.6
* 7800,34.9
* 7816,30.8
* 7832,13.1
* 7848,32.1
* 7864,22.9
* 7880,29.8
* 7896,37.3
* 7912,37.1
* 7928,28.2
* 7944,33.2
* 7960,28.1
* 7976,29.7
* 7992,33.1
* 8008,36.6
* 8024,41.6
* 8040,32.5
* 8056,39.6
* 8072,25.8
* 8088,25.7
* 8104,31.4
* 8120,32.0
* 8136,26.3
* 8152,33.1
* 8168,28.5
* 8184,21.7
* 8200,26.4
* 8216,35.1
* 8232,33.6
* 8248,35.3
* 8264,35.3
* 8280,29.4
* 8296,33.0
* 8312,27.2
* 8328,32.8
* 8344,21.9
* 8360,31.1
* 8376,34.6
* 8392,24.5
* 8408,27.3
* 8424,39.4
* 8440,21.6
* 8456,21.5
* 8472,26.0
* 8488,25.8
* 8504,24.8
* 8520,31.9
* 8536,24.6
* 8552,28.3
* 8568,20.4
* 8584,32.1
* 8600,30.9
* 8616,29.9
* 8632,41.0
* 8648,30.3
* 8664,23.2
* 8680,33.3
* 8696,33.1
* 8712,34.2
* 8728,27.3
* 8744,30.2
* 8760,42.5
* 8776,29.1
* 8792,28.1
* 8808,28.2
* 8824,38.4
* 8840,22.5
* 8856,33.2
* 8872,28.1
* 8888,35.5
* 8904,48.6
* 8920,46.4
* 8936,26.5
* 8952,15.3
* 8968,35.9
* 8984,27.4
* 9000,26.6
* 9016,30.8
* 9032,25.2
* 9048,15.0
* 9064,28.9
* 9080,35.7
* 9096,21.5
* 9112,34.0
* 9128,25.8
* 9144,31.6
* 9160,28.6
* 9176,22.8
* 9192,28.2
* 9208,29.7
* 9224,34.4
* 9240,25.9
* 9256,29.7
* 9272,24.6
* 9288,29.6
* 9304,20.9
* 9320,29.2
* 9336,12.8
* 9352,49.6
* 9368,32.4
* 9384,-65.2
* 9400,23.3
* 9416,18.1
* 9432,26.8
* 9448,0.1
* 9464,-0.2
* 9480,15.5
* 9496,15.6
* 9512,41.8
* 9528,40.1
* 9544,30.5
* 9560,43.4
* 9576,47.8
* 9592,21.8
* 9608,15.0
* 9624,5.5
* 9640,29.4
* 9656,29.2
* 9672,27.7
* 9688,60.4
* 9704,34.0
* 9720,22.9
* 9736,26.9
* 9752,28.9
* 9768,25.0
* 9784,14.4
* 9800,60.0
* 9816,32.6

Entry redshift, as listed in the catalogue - 1.603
